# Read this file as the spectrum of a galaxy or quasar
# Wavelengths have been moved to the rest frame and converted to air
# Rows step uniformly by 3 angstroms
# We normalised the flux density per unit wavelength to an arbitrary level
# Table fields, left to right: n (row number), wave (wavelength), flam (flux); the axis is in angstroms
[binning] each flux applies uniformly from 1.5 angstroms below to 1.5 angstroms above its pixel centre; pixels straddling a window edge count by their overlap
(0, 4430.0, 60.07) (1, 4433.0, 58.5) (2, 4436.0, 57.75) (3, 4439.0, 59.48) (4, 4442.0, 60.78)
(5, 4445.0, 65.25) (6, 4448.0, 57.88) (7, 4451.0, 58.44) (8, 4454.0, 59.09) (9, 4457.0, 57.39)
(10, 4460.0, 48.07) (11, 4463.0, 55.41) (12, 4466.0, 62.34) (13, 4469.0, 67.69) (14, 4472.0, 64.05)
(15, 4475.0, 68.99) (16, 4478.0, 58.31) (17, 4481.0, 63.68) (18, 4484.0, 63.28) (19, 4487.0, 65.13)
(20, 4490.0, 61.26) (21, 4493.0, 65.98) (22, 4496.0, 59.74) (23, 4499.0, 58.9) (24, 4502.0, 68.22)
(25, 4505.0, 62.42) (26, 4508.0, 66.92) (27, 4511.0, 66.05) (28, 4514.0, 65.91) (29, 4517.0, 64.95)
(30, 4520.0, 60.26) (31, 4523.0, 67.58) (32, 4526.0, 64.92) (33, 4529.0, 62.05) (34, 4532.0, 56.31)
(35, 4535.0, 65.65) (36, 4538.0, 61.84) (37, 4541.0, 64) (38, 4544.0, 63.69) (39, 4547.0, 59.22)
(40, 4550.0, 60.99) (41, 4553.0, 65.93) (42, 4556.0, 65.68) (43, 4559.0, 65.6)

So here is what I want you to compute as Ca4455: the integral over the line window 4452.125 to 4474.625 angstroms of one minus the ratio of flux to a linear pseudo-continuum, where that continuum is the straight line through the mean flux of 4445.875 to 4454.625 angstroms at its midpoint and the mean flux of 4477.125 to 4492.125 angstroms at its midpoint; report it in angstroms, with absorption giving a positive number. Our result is 0.3 angstroms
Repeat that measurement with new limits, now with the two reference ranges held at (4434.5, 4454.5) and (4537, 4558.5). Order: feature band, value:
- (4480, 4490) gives -0.40 angstroms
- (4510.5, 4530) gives -0.69 angstroms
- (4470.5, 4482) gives -0.55 angstroms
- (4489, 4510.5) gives -0.66 angstroms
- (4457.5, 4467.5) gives 0.82 angstroms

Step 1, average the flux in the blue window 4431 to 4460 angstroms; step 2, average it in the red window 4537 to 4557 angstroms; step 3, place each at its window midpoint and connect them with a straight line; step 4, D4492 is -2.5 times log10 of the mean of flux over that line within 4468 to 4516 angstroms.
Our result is -0.06 mag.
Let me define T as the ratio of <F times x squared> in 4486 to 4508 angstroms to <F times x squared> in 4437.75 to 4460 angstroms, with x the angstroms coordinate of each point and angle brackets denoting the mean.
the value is 1.10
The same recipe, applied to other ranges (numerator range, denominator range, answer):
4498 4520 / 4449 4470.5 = 1.13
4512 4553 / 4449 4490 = 1.06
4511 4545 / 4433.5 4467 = 1.13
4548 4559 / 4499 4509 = 1.01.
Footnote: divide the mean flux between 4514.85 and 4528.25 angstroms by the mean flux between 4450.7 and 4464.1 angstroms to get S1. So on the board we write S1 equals 1.16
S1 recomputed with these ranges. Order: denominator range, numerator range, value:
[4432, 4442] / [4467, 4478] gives 1.11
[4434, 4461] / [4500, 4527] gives 1.11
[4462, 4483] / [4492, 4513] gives 1.01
